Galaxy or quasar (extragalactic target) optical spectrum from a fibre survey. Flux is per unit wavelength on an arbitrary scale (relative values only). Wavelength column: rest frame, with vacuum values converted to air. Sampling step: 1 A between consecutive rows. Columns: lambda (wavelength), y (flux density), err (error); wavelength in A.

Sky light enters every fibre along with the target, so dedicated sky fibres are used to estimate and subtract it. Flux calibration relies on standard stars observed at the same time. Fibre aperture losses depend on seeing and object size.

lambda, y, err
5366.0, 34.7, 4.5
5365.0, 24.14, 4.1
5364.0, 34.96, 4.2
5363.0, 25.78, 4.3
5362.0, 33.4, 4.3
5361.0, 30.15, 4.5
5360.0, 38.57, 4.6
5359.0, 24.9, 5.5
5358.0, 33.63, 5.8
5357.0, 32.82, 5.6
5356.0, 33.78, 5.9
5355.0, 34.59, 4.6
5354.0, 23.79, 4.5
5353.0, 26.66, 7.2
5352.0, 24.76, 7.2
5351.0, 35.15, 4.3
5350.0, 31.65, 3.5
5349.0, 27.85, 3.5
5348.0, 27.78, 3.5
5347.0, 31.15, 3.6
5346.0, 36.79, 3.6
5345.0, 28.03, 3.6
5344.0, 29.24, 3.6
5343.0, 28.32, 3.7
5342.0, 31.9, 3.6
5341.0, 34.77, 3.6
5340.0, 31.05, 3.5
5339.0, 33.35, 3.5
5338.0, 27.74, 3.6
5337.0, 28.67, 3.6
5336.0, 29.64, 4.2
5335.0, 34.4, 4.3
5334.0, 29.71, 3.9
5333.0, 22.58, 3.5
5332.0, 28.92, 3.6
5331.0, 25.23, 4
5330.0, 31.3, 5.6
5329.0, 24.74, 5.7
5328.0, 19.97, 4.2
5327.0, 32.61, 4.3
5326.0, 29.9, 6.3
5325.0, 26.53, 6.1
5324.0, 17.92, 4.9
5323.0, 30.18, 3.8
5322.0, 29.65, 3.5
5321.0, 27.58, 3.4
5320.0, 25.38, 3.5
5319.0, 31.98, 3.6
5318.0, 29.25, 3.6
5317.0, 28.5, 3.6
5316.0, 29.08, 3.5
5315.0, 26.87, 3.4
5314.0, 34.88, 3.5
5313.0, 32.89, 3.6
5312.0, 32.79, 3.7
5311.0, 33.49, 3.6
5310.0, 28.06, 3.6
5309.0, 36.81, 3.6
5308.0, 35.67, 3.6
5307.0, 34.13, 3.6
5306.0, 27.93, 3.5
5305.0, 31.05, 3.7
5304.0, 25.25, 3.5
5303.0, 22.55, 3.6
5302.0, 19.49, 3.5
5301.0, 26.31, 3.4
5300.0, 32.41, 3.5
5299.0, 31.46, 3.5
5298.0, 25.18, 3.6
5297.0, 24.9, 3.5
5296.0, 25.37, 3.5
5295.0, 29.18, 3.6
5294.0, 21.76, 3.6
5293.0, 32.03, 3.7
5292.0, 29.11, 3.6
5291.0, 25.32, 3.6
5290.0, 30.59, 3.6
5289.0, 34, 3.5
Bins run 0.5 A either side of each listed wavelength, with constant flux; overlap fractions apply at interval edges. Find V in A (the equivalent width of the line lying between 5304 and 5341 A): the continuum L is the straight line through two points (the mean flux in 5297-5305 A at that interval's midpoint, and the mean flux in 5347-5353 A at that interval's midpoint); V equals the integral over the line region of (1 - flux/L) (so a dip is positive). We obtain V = -2.5 A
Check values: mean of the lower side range 26.3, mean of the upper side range 29.3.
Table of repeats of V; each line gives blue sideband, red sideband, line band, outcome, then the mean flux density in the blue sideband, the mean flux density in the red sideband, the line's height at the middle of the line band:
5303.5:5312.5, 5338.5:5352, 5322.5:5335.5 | 1.7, 31.7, 31.1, 31.3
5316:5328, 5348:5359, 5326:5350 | -0.4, 27.8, 30.1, 29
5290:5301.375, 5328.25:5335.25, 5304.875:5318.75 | -2.0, 27.7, 27.6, 27.7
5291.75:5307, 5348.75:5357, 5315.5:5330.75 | 0.4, 27.1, 30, 28.4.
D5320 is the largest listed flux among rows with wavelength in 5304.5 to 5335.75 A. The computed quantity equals 36.81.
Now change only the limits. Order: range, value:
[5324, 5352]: 36.79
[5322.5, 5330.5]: 32.61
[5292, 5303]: 32.41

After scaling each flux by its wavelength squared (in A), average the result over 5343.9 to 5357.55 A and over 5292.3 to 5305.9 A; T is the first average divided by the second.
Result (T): 1.2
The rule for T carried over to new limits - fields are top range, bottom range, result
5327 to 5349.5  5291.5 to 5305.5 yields 1.11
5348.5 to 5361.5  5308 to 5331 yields 1.06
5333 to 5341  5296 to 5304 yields 1.19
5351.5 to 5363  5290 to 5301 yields 1.12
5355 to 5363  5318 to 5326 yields 1.19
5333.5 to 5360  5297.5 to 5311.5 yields 1.06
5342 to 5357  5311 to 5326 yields 1.05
